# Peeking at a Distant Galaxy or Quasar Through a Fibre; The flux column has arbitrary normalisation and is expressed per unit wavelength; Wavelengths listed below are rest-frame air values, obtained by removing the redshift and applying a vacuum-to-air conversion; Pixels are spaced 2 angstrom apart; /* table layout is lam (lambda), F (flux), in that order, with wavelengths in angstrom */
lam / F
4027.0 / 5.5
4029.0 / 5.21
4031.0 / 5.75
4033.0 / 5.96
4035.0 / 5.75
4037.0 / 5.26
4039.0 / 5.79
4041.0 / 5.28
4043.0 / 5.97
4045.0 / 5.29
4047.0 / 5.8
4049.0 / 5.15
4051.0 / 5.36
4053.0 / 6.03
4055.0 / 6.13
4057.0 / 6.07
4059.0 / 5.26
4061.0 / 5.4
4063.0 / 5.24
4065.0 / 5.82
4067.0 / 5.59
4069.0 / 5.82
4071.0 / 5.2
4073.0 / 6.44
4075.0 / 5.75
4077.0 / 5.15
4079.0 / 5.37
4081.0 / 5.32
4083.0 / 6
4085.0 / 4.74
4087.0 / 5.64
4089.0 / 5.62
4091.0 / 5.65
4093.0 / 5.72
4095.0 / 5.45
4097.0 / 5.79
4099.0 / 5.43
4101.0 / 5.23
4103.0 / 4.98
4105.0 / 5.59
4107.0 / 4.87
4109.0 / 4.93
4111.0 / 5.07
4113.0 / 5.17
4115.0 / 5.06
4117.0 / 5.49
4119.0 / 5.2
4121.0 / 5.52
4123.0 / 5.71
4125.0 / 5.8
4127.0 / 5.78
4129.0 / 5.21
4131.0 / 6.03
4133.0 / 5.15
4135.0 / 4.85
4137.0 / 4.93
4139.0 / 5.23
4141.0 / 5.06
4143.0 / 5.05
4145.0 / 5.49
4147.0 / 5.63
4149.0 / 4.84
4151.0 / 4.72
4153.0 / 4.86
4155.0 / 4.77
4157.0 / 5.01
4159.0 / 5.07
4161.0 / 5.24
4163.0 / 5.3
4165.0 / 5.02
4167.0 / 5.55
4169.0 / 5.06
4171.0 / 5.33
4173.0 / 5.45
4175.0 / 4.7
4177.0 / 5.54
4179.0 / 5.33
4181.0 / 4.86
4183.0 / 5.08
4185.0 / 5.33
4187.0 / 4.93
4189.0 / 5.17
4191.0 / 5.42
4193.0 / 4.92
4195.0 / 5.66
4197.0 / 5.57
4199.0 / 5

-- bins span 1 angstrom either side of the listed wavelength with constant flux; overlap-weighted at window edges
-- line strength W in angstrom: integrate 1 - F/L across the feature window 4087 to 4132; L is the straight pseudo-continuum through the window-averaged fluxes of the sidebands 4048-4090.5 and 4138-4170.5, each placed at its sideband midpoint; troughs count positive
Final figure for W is -0.56 angstrom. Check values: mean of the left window 5.58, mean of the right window 5.12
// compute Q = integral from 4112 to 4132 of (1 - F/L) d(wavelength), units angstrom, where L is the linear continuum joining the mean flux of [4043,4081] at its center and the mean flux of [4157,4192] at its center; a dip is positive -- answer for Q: -0.4 angstrom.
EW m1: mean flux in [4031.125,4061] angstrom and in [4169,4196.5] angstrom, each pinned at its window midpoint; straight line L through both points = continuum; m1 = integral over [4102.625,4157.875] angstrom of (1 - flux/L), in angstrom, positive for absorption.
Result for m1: 1.6 angstrom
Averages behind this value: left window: 5.64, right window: 5.21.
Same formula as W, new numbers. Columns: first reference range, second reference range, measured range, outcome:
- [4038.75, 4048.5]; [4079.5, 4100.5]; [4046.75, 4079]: -0.4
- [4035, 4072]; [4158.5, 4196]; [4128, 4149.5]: 0.4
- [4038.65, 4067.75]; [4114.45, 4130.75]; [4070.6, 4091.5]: 0.1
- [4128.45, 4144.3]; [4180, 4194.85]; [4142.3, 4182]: 0.2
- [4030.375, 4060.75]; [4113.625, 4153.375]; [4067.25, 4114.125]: 0.3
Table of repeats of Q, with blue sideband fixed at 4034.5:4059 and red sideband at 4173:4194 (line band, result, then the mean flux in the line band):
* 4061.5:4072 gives 0.07 angstrom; 5.53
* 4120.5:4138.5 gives -0.32 angstrom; 5.43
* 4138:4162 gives 0.84 angstrom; 5.08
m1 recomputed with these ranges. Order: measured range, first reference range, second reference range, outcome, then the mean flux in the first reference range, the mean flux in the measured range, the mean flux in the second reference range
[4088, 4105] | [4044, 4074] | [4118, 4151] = -0.02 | 5.64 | 5.49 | 5.32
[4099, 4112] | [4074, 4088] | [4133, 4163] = 0.39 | 5.42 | 5.14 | 5.06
